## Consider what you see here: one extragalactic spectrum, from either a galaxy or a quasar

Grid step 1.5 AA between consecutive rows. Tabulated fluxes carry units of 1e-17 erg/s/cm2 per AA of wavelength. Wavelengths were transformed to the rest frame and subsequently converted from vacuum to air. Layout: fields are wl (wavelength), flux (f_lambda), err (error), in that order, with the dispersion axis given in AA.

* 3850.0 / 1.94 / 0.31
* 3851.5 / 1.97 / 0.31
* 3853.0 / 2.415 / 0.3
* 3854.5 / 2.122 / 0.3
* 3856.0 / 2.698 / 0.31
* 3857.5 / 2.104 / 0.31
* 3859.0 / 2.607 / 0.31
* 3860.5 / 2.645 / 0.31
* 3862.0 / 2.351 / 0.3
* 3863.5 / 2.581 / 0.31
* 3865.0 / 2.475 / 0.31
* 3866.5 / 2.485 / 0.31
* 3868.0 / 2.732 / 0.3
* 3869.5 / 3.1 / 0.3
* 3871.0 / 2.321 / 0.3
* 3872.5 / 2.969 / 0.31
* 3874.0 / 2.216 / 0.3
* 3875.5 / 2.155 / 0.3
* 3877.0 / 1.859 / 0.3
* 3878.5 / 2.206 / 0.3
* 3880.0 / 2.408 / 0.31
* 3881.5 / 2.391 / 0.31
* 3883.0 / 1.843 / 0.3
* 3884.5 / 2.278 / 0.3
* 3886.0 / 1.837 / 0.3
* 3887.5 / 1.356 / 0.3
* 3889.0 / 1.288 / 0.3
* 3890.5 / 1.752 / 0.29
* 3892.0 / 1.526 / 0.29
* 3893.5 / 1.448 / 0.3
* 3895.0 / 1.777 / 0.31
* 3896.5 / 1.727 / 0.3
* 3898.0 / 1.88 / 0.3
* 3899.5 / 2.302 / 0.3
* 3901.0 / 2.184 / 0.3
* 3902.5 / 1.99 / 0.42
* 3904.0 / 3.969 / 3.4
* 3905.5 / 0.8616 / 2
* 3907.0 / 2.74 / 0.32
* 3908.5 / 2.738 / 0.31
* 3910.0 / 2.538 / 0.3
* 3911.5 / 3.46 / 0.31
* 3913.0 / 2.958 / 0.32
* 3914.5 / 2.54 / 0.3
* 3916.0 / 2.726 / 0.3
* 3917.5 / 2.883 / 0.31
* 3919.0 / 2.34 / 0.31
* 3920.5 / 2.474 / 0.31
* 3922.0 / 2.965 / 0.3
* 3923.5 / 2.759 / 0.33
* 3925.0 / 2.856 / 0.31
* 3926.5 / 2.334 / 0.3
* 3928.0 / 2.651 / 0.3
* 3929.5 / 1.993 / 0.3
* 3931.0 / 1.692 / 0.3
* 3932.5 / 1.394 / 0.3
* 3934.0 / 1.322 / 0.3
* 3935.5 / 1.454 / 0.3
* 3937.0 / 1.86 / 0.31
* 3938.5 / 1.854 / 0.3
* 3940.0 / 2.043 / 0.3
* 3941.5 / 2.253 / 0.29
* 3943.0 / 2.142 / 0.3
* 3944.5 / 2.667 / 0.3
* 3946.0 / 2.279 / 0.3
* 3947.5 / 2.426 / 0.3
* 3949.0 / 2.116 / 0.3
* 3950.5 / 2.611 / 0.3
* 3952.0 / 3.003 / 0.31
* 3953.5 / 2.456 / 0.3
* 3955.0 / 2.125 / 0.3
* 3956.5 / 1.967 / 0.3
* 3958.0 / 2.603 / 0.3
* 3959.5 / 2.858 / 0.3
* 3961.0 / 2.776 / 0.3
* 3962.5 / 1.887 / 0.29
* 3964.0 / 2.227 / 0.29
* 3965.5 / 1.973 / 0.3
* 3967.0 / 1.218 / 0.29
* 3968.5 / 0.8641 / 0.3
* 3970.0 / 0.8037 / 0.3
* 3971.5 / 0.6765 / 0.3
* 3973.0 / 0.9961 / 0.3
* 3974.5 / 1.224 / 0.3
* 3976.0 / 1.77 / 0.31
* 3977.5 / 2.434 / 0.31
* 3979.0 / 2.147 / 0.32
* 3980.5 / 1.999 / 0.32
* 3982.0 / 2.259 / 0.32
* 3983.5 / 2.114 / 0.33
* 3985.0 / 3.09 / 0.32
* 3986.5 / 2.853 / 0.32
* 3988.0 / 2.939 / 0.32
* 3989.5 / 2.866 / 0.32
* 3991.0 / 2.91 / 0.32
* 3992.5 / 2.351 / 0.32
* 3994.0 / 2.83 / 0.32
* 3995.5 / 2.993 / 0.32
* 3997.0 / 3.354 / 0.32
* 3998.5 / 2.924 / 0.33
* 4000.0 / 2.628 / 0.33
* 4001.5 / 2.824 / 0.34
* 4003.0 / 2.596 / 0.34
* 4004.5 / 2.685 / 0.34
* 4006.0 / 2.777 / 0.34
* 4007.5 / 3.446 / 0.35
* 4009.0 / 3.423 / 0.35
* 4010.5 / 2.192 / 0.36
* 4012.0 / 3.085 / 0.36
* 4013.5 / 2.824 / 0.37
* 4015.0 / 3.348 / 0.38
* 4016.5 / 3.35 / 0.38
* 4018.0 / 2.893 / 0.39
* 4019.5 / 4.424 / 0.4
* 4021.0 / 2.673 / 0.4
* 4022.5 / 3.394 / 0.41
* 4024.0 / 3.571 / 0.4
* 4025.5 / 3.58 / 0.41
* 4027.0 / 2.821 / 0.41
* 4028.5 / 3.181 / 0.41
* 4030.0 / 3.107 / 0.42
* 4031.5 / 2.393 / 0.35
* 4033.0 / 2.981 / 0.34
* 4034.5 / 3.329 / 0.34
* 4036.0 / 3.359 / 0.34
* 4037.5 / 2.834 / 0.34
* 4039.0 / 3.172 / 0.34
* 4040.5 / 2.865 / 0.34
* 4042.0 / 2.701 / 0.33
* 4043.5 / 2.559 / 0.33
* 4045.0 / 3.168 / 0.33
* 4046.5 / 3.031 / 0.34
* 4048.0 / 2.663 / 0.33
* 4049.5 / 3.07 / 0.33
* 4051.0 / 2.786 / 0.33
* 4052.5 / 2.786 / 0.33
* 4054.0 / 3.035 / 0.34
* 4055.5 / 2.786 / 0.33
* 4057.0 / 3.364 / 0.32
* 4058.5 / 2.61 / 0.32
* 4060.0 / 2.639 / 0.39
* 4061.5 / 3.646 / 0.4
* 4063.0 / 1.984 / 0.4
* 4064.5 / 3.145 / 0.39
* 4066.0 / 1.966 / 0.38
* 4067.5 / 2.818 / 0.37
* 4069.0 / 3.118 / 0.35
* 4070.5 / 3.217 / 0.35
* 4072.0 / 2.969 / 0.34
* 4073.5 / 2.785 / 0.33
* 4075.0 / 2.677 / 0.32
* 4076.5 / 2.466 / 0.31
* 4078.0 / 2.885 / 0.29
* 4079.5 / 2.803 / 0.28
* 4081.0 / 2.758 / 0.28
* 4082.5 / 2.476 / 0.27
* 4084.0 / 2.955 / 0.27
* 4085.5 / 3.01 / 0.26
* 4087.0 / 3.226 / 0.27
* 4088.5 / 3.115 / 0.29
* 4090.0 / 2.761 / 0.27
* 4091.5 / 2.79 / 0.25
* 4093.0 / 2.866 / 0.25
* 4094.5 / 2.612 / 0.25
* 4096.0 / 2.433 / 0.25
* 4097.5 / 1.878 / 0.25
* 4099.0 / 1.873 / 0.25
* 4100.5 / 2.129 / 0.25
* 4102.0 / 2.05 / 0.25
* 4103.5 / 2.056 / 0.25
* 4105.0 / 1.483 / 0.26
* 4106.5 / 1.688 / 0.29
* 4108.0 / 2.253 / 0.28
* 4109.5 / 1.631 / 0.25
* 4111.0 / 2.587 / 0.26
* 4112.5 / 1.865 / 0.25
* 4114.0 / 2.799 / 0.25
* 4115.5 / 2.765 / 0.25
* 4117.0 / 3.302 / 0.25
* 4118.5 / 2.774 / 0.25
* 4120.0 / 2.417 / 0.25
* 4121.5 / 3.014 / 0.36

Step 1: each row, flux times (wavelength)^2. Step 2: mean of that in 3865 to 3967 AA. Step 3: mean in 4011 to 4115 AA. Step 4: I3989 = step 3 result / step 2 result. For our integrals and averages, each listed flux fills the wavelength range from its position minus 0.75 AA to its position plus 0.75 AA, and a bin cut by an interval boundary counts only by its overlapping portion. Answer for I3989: 1.32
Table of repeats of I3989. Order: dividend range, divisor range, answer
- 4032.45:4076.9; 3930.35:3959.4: 1.43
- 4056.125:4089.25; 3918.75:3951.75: 1.38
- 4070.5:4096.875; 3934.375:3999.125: 1.35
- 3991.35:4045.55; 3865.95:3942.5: 1.43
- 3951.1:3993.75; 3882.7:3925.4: 0.97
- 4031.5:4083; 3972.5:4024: 1.07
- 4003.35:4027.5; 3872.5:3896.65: 1.76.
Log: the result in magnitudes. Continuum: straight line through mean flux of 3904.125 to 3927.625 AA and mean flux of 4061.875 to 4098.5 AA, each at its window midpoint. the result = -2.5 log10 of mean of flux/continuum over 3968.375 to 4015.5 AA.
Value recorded 0.10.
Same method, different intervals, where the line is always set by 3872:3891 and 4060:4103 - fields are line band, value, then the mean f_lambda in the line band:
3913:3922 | -0.228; 2.65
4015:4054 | -0.210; 3.07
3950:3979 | 0.196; 1.92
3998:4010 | -0.189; 2.9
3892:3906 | 0.044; 2.01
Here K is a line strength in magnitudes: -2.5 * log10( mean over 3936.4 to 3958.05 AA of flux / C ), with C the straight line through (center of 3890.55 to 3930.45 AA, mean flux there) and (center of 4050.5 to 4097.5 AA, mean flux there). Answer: 0.091 mag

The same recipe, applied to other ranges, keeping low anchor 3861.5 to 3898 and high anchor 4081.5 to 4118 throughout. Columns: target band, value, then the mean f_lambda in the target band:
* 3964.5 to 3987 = 0.28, 1.75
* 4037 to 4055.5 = -0.22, 2.89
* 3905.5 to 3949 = -0.07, 2.34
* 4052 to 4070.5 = -0.19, 2.84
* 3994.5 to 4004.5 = -0.24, 2.87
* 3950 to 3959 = -0.11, 2.47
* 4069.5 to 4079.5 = -0.18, 2.84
